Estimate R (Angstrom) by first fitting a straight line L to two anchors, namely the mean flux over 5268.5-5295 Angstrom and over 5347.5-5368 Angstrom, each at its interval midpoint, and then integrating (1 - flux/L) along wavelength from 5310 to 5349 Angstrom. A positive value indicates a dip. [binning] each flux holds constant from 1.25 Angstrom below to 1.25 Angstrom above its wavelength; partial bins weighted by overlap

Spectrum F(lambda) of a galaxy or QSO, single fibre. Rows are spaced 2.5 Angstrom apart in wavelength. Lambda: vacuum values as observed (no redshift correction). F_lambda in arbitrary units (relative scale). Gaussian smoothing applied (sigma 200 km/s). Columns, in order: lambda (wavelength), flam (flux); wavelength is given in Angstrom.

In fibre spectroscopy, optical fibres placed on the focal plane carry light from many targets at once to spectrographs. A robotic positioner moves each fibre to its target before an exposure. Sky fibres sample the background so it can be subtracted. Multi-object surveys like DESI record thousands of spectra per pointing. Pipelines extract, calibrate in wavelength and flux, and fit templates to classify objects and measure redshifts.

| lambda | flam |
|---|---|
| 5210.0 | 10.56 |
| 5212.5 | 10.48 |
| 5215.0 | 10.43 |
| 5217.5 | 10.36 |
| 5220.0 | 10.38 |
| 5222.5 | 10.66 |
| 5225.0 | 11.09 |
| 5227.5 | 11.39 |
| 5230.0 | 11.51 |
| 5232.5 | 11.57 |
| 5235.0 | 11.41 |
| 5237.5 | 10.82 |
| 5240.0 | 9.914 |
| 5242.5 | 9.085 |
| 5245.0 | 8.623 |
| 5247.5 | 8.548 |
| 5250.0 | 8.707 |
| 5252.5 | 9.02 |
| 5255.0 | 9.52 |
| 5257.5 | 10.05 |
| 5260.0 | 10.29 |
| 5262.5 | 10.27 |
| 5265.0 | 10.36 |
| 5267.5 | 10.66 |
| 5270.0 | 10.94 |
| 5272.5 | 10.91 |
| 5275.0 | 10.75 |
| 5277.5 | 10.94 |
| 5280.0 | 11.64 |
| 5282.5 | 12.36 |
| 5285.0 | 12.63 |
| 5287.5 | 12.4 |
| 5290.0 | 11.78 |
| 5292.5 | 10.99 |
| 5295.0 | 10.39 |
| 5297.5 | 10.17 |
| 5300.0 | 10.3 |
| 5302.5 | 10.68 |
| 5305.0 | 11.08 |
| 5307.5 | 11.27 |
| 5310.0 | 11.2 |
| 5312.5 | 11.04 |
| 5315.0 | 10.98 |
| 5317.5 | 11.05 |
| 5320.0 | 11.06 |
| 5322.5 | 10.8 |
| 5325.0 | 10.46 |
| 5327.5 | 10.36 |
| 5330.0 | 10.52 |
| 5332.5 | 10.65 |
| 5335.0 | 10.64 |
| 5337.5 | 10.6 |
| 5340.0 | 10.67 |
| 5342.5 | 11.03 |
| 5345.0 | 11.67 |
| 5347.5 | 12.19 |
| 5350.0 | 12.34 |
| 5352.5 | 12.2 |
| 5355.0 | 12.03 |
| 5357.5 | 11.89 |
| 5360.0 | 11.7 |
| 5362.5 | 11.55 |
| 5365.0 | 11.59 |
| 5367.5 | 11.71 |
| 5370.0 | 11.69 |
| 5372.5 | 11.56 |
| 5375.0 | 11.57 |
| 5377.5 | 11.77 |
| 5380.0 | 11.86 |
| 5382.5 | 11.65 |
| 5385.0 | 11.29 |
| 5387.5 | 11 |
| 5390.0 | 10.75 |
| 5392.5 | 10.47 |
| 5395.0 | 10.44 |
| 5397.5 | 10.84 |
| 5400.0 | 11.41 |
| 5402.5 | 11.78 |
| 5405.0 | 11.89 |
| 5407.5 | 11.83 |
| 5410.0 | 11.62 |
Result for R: 2.7 Angstrom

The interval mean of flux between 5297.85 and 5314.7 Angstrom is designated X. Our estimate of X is 10.9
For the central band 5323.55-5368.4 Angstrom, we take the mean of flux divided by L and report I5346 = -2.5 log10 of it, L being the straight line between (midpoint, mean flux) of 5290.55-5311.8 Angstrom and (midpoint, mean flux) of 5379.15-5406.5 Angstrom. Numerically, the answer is -0.030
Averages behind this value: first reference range 10.8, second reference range 11.2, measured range 11.3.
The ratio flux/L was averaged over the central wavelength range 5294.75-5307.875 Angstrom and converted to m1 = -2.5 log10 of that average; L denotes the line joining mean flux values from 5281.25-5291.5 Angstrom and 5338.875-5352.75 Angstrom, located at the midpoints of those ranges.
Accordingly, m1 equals 0.14 mag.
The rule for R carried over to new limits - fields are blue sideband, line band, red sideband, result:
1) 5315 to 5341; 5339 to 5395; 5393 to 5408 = -2.63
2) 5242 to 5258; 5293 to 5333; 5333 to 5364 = -0.53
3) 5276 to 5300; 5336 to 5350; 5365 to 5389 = 0.22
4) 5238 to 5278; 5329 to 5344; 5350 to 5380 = 0.77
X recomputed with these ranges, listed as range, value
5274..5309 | 11.2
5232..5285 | 10.3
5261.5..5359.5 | 11.1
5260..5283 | 10.9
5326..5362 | 11.3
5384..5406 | 11.1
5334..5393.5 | 11.5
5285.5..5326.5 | 11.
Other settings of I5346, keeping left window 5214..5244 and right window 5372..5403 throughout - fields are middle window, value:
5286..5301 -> -0.01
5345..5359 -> -0.09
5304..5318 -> -0.01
